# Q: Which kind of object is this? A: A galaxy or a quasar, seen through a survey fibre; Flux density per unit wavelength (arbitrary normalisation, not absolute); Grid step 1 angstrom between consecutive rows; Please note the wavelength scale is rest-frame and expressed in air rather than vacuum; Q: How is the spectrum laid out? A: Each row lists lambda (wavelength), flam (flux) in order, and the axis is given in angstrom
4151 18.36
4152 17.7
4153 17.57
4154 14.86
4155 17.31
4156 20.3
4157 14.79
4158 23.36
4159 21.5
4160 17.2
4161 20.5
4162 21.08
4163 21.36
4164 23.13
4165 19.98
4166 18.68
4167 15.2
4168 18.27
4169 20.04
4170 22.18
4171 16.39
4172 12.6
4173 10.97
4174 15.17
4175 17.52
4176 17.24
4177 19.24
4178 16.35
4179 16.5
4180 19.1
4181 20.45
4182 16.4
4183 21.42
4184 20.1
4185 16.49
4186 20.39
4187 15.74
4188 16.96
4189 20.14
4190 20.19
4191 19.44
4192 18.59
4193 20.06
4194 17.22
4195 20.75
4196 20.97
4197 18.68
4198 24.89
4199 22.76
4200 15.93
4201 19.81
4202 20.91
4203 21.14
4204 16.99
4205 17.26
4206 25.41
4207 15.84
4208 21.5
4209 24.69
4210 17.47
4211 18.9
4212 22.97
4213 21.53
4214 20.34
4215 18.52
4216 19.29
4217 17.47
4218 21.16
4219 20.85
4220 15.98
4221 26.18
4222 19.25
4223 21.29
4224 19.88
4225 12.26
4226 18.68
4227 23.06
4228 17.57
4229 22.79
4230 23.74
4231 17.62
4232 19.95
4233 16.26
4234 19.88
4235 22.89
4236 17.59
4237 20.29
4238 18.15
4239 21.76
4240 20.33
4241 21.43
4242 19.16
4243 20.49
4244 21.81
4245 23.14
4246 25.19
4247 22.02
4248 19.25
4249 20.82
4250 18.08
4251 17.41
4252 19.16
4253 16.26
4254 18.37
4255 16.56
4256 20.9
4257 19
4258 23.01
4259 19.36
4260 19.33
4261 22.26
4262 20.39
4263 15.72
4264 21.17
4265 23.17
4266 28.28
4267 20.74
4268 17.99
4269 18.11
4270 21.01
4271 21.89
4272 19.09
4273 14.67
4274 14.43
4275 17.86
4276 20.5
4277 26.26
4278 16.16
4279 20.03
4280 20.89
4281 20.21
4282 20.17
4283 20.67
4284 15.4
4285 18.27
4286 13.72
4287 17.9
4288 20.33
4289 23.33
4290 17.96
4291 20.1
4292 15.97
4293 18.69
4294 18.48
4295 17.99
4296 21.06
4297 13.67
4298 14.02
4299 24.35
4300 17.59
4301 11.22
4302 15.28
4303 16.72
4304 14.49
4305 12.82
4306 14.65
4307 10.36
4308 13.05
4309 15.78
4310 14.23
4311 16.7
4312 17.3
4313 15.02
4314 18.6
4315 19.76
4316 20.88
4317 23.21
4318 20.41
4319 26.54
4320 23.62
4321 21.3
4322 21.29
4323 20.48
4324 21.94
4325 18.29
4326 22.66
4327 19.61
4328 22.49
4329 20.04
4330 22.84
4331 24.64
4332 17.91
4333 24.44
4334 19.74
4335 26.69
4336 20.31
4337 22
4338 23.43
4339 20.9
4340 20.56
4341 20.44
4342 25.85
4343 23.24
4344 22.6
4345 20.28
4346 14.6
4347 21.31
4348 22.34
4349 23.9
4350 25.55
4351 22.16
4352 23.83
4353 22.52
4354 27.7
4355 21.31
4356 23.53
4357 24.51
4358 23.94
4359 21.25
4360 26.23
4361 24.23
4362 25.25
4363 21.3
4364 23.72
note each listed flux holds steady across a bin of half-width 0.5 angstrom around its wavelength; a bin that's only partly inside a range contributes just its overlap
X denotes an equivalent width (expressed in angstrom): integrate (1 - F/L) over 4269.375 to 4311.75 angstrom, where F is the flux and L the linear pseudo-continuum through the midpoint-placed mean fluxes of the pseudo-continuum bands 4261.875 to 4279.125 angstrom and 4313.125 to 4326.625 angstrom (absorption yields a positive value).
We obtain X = 5.8 angstrom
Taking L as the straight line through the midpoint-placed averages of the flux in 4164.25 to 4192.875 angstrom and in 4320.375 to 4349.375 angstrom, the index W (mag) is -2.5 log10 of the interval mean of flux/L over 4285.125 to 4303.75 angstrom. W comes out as 0.17 mag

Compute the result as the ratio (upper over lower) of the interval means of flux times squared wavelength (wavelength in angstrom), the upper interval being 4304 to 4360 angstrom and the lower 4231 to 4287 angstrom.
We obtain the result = 1.09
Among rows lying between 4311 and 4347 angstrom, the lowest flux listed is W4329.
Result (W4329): 14.6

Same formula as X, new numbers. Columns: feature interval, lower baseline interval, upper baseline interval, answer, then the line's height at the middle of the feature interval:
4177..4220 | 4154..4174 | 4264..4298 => -1.9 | 18.7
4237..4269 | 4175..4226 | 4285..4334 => -2.1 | 19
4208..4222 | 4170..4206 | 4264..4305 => -1.4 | 18.6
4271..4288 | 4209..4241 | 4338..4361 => 2.0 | 21.1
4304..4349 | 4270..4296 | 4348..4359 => 3.8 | 21.9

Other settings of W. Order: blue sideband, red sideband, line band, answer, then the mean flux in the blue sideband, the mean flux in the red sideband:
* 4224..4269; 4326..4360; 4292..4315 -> 0.31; 20.1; 22.4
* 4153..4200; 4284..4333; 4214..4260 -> -0.07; 18.7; 18.5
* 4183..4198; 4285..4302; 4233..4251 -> -0.11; 19.3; 17.8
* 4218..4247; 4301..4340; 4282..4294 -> 0.07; 20.3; 19.4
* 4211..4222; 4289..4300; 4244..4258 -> -0.02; 20.3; 18.4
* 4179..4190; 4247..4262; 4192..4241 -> -0.05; 18.7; 19.4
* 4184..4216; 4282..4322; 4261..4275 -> -0.07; 19.8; 17.8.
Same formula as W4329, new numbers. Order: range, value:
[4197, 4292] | 12.26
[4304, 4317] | 10.36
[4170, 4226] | 10.97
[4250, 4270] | 15.72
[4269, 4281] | 14.43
